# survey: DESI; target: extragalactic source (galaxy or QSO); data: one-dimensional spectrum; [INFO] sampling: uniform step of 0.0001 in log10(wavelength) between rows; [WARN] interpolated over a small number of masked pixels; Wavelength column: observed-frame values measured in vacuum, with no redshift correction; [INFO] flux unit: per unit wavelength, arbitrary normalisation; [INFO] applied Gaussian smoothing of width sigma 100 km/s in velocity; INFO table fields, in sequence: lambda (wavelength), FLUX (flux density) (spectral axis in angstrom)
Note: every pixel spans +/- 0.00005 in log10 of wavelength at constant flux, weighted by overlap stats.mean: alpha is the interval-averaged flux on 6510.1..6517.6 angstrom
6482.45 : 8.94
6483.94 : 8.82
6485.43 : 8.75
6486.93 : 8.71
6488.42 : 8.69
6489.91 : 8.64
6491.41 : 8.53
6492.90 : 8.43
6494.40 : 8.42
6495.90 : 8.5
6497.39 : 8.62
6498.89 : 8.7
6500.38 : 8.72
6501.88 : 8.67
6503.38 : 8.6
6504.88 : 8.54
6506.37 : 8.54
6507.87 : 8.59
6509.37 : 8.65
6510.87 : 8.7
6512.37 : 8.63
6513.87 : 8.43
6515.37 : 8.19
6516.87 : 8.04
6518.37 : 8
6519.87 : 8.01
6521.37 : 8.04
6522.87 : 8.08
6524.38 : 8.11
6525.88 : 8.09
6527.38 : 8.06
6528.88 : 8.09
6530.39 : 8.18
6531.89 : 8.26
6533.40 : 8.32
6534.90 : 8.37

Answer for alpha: 8.4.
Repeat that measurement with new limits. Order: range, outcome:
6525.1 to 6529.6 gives 8.1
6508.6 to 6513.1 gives 8.65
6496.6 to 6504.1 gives 8.66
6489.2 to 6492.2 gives 8.58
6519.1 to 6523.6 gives 8.05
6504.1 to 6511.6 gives 8.61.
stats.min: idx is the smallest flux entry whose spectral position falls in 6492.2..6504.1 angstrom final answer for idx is 8.42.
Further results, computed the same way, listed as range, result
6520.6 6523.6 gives 8.04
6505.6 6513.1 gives 8.54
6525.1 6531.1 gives 8.06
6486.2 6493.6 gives 8.43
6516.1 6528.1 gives 8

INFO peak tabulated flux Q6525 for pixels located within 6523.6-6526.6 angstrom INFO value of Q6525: 8.11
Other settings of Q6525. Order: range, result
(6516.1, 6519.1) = 8.04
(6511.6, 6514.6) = 8.63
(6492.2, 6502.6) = 8.72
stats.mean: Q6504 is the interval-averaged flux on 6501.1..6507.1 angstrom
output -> 8.59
